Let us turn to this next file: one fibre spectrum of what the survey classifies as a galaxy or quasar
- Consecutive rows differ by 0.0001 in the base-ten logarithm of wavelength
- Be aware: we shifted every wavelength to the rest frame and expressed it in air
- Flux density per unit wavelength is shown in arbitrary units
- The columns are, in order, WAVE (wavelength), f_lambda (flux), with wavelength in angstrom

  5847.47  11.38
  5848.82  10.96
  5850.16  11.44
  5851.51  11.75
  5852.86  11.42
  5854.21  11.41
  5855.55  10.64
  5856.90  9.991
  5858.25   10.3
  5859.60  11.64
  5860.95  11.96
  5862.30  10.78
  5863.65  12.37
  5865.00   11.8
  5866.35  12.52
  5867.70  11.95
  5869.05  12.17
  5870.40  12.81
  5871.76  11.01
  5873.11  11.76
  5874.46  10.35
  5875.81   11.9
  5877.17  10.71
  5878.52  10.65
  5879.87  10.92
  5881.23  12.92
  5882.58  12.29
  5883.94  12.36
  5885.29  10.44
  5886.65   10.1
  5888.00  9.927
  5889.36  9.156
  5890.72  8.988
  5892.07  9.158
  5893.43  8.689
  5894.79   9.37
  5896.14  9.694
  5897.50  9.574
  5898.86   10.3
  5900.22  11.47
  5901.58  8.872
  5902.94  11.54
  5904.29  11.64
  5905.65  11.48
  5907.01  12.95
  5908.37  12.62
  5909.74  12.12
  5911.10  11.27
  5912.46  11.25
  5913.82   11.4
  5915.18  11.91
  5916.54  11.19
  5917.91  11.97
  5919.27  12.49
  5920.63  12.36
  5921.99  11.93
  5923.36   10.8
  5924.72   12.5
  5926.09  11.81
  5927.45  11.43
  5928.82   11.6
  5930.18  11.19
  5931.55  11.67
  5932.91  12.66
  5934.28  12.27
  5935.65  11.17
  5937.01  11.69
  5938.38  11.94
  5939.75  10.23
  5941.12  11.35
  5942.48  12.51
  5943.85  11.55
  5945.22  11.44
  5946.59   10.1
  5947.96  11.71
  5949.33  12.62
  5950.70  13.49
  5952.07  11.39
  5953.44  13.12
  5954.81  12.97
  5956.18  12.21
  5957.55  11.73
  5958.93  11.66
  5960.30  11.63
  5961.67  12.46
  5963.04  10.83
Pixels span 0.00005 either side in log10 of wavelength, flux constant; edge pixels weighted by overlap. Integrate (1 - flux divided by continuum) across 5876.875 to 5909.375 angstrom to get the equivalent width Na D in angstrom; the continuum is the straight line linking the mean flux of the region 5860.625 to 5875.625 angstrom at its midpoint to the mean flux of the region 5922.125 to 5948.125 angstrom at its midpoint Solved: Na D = 2.8 angstrom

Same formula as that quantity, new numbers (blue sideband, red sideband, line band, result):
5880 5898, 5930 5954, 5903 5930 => -1.9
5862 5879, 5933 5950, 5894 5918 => 1.0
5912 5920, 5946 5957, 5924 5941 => 0.4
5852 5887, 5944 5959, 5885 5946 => 3.2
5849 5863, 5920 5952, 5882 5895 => 1.5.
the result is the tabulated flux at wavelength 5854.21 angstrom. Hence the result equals 11.41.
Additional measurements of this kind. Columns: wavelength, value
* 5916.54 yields 11.19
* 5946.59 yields 10.1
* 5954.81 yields 12.97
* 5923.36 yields 10.8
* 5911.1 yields 11.27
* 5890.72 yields 8.988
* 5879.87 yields 10.92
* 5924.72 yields 12.5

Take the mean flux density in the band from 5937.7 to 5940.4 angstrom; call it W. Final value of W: 11.1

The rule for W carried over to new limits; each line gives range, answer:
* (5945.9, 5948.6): 10.9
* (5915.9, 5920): 11.9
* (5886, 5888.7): 10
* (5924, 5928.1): 11.9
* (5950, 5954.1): 12.7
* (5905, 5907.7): 12.2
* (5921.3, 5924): 11.4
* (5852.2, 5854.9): 11.4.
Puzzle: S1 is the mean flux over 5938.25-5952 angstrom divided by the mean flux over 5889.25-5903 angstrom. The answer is 1.2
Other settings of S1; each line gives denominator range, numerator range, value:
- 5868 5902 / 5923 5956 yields 1.11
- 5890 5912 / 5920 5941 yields 1.10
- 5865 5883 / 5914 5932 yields 1.01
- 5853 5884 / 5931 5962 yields 1.03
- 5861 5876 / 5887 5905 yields 0.84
